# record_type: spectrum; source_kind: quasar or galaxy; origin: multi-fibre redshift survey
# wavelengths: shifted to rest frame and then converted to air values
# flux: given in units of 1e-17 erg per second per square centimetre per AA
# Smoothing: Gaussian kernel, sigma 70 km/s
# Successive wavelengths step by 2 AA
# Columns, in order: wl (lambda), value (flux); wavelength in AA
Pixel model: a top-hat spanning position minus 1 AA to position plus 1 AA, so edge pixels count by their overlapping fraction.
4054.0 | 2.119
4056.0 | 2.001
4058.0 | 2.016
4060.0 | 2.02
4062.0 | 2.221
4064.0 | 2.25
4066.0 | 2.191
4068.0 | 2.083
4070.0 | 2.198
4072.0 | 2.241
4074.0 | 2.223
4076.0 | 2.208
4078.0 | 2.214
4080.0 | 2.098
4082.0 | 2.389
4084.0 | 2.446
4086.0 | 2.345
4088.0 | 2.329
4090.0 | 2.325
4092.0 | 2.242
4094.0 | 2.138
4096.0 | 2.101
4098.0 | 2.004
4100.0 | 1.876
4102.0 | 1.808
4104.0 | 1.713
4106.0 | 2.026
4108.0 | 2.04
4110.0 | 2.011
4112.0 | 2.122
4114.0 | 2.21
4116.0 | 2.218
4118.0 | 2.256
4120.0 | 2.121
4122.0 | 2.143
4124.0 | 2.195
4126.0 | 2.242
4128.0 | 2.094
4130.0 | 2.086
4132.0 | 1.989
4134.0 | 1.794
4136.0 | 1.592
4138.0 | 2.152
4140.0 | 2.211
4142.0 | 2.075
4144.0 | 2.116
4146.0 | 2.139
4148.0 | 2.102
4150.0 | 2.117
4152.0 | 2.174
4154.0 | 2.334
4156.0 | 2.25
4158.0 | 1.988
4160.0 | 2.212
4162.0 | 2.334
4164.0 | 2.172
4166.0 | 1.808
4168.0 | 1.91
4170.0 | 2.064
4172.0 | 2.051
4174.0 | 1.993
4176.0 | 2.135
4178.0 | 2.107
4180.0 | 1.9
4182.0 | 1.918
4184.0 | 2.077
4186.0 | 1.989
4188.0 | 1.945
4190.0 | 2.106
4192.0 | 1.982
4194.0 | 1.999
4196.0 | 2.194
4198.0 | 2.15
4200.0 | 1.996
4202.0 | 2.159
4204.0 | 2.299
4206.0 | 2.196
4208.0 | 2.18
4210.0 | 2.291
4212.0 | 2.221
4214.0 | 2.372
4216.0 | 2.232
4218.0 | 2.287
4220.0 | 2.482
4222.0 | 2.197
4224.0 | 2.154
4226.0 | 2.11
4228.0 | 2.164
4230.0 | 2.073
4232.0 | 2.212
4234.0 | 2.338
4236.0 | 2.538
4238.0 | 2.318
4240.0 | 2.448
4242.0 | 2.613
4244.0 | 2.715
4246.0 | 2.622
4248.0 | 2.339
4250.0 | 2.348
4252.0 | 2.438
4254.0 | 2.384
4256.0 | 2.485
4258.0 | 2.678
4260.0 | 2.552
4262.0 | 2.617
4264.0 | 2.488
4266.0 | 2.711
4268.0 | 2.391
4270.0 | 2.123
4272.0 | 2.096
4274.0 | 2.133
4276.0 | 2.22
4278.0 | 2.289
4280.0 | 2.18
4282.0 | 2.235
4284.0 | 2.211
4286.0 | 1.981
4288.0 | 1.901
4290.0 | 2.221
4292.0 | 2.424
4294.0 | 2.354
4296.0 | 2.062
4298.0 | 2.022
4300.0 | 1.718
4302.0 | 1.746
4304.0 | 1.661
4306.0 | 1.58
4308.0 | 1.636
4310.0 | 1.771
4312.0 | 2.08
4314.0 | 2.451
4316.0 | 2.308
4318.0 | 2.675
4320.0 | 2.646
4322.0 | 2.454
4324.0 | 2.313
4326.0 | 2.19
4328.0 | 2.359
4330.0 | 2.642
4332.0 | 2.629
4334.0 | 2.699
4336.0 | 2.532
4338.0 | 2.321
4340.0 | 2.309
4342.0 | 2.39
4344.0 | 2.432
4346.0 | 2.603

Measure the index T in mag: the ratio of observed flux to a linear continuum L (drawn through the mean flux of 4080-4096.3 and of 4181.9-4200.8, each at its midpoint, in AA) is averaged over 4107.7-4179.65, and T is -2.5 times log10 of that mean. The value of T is 0.03 mag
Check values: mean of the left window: 2.29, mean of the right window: 2.04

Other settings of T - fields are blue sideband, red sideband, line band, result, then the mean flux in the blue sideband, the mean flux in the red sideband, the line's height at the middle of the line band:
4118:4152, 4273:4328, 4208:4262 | -0.13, 2.08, 2.13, 2.11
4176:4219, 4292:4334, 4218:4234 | -0.04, 2.12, 2.18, 2.14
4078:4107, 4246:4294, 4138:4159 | 0.02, 2.13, 2.33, 2.2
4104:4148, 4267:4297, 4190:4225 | -0.03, 2.08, 2.19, 2.14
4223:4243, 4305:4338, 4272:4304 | 0.10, 2.3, 2.31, 2.31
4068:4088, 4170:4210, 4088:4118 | 0.07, 2.26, 2.08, 2.22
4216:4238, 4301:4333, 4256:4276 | -0.09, 2.26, 2.2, 2.23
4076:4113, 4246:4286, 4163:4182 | 0.11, 2.13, 2.36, 2.23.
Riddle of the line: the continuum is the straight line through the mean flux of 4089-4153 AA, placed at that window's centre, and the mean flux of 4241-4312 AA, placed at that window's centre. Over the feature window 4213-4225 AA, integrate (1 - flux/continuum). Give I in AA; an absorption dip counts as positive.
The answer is -0.65 AA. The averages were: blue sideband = 2.08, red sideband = 2.22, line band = 2.29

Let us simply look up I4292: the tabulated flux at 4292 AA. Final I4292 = 2.424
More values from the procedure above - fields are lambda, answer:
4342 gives 2.39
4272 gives 2.096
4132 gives 1.989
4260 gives 2.552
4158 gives 1.988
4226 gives 2.11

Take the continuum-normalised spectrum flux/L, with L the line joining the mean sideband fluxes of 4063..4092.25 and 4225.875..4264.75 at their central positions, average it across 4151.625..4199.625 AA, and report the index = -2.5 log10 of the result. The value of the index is 0.14 mag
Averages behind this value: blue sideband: 2.25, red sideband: 2.43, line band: 2.07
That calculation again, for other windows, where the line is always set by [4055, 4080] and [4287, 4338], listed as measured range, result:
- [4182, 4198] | 0.07 mag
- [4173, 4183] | 0.09 mag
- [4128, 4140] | 0.11 mag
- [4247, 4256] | -0.09 mag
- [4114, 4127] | -0.02 mag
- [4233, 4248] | -0.14 mag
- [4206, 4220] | -0.04 mag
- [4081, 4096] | -0.07 mag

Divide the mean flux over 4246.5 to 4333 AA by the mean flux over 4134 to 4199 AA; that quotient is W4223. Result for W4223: 1.09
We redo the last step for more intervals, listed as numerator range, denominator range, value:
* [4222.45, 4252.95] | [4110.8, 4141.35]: 1.13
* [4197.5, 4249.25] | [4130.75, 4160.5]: 1.10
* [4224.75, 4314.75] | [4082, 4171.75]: 1.06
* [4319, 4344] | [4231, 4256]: 1.00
